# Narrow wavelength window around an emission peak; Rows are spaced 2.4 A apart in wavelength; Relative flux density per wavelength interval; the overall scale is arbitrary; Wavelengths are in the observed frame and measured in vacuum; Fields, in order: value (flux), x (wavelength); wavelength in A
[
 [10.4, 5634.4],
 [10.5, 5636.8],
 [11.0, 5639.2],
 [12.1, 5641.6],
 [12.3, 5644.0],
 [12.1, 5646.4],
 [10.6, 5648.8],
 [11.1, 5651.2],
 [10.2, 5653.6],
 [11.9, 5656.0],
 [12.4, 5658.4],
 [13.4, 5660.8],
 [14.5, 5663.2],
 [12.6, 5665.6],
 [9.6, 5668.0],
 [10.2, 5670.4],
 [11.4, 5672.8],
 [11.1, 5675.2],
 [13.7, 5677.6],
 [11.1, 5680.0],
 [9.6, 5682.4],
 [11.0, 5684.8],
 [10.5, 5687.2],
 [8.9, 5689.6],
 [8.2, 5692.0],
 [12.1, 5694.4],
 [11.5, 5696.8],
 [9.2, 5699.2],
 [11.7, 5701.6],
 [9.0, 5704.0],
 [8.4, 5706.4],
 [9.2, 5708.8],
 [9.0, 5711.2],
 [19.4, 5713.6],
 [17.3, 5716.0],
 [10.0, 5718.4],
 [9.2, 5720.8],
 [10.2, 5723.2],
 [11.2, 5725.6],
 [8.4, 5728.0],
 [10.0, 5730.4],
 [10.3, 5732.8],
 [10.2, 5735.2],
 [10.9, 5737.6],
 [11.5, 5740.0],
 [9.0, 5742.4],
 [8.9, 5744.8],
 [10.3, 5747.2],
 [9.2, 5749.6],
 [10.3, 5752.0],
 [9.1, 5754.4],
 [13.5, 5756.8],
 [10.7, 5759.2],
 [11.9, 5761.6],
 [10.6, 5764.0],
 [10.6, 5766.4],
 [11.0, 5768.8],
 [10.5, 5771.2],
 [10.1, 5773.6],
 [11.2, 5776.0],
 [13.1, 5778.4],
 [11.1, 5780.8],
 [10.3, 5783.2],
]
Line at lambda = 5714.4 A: H-beta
